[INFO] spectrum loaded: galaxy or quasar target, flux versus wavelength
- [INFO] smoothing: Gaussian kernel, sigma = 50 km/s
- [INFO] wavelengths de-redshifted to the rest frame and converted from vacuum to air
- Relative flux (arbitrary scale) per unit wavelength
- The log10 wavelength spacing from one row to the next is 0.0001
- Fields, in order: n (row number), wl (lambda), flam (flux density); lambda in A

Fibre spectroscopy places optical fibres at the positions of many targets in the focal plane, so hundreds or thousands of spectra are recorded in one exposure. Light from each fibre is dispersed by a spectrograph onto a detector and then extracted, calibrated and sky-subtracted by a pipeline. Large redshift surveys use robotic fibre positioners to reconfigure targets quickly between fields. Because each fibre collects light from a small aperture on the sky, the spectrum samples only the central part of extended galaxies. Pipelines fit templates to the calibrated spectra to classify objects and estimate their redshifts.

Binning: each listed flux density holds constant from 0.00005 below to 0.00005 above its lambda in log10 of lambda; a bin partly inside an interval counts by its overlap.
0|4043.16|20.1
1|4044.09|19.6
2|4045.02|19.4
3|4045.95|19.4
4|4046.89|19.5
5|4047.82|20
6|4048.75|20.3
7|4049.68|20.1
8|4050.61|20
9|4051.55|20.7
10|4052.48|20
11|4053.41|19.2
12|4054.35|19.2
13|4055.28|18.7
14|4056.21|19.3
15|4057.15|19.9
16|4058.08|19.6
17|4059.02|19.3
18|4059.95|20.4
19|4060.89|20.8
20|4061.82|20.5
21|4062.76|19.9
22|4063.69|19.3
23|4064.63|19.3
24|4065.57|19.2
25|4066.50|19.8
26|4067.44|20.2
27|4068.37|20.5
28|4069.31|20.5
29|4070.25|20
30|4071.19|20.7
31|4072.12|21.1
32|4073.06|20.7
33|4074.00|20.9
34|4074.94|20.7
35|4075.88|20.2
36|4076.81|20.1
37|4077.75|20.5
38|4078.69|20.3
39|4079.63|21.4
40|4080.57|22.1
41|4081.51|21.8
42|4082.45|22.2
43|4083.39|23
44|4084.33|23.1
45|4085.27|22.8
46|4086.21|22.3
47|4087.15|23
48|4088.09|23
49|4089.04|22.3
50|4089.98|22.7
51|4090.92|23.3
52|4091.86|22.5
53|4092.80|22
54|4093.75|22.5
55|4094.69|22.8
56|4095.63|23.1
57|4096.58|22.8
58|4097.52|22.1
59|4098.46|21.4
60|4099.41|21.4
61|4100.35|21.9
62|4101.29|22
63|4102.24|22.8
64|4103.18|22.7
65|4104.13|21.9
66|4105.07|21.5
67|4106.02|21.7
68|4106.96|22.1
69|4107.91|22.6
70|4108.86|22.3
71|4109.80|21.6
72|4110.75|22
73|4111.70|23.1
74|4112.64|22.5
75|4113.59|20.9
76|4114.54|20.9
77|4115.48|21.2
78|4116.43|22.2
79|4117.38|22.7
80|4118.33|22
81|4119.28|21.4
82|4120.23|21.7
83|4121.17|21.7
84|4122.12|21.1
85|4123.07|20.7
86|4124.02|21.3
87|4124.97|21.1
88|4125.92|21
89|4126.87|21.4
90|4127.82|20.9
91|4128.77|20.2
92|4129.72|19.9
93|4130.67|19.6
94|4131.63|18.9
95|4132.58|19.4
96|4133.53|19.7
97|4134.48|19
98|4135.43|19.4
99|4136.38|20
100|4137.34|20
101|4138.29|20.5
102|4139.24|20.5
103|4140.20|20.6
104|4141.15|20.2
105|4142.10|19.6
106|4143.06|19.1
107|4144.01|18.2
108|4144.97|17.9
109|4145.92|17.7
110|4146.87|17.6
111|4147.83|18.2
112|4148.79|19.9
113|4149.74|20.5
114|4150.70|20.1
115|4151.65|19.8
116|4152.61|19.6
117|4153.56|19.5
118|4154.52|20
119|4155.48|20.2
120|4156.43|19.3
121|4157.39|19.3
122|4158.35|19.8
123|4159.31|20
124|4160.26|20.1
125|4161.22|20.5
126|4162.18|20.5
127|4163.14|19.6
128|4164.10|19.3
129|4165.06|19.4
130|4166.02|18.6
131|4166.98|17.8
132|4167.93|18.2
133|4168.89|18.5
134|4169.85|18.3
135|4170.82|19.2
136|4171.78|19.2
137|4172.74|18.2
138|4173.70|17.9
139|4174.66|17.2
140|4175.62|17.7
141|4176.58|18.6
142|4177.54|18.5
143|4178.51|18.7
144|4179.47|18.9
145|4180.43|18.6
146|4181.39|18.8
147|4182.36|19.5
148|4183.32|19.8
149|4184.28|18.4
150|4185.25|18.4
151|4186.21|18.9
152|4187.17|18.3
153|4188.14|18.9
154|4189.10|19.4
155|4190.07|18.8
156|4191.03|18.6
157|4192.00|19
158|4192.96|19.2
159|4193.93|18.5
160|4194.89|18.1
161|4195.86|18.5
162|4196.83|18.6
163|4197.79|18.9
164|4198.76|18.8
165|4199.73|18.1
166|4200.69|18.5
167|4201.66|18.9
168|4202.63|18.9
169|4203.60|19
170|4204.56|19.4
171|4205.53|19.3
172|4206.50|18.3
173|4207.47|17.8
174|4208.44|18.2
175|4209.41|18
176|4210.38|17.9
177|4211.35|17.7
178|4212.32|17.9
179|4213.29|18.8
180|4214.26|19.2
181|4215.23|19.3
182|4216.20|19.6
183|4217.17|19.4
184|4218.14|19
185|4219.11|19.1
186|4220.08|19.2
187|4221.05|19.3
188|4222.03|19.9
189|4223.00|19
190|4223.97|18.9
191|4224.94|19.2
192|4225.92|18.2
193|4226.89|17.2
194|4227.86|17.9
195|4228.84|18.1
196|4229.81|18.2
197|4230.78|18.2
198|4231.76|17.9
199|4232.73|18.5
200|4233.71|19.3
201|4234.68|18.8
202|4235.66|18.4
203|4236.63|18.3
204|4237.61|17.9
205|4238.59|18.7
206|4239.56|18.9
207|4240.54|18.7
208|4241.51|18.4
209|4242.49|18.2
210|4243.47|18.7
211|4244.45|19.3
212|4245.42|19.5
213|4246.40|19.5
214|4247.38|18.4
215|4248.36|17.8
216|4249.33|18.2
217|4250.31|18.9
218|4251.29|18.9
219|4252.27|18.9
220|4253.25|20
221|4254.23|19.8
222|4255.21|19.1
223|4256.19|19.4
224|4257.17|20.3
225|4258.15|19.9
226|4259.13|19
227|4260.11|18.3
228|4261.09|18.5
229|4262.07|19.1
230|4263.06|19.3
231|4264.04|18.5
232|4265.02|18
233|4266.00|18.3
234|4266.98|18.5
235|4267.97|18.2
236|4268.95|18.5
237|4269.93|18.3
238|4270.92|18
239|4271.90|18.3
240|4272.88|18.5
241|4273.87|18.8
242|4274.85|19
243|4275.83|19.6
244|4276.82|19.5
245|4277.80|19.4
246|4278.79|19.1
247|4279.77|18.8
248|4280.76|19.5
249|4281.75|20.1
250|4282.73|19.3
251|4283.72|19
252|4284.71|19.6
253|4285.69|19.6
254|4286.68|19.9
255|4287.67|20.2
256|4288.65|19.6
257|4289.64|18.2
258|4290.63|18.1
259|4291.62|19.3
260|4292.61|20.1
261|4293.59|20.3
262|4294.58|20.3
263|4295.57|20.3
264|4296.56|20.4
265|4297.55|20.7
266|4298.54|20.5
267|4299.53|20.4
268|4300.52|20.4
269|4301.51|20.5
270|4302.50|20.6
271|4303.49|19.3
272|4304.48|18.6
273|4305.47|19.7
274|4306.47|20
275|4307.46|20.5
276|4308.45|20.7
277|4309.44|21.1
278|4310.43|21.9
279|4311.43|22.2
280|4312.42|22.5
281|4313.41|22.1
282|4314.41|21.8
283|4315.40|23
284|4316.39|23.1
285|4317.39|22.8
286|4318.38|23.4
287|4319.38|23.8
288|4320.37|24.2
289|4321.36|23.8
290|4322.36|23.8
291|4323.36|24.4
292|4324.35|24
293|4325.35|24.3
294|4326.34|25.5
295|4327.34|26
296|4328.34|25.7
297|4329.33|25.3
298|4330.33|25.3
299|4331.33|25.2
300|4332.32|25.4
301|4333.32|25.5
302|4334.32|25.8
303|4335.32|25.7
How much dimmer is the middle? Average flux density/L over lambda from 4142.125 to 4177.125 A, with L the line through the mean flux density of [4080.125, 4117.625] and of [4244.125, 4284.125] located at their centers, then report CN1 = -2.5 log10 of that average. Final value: 0.109 mag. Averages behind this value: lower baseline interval 22.3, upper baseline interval 19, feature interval 19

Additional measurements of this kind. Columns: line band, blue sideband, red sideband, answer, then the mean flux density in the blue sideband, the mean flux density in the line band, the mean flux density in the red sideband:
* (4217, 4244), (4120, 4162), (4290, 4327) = 0.121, 19.9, 18.6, 21.6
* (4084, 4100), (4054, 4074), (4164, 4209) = -0.147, 20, 22.5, 18.6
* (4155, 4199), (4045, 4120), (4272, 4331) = 0.124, 21.2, 18.9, 21.2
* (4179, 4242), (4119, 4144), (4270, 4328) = 0.103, 20.3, 18.7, 20.8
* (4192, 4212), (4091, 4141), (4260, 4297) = 0.092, 21.4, 18.5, 19.1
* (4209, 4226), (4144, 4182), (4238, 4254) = 0.000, 19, 18.9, 18.8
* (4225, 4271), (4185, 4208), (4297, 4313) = 0.054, 18.7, 18.7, 20.6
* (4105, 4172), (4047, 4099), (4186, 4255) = -0.012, 21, 20.2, 18.7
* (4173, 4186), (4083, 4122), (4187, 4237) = 0.067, 22.2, 18.5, 18.7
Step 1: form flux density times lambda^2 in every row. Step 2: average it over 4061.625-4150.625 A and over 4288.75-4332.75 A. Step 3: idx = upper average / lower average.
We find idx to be 1.2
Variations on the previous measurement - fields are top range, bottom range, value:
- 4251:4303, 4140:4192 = 1.07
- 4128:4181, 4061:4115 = 0.92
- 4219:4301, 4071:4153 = 0.97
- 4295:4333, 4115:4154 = 1.21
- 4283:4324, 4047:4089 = 1.14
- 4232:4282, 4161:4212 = 1.04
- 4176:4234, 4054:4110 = 0.93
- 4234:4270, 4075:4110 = 0.92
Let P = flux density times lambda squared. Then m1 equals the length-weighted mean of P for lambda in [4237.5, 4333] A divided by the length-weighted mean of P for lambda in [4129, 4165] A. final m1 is 1.11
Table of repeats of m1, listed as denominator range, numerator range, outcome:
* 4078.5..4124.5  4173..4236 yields 0.89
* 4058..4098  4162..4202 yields 0.92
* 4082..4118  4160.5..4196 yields 0.88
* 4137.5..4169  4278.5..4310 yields 1.09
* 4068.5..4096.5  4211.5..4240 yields 0.92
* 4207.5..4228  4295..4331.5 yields 1.25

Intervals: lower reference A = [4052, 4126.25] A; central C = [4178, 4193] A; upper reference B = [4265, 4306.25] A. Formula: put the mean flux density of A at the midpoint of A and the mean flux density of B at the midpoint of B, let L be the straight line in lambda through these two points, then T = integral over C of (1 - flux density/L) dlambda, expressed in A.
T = 1.1 A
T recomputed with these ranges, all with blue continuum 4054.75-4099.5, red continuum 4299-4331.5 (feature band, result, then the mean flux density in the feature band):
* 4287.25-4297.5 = 1.24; 19.7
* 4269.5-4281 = 1.78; 18.9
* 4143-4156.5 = 1.52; 19.2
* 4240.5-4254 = 2.03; 18.8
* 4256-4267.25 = 1.69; 18.9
